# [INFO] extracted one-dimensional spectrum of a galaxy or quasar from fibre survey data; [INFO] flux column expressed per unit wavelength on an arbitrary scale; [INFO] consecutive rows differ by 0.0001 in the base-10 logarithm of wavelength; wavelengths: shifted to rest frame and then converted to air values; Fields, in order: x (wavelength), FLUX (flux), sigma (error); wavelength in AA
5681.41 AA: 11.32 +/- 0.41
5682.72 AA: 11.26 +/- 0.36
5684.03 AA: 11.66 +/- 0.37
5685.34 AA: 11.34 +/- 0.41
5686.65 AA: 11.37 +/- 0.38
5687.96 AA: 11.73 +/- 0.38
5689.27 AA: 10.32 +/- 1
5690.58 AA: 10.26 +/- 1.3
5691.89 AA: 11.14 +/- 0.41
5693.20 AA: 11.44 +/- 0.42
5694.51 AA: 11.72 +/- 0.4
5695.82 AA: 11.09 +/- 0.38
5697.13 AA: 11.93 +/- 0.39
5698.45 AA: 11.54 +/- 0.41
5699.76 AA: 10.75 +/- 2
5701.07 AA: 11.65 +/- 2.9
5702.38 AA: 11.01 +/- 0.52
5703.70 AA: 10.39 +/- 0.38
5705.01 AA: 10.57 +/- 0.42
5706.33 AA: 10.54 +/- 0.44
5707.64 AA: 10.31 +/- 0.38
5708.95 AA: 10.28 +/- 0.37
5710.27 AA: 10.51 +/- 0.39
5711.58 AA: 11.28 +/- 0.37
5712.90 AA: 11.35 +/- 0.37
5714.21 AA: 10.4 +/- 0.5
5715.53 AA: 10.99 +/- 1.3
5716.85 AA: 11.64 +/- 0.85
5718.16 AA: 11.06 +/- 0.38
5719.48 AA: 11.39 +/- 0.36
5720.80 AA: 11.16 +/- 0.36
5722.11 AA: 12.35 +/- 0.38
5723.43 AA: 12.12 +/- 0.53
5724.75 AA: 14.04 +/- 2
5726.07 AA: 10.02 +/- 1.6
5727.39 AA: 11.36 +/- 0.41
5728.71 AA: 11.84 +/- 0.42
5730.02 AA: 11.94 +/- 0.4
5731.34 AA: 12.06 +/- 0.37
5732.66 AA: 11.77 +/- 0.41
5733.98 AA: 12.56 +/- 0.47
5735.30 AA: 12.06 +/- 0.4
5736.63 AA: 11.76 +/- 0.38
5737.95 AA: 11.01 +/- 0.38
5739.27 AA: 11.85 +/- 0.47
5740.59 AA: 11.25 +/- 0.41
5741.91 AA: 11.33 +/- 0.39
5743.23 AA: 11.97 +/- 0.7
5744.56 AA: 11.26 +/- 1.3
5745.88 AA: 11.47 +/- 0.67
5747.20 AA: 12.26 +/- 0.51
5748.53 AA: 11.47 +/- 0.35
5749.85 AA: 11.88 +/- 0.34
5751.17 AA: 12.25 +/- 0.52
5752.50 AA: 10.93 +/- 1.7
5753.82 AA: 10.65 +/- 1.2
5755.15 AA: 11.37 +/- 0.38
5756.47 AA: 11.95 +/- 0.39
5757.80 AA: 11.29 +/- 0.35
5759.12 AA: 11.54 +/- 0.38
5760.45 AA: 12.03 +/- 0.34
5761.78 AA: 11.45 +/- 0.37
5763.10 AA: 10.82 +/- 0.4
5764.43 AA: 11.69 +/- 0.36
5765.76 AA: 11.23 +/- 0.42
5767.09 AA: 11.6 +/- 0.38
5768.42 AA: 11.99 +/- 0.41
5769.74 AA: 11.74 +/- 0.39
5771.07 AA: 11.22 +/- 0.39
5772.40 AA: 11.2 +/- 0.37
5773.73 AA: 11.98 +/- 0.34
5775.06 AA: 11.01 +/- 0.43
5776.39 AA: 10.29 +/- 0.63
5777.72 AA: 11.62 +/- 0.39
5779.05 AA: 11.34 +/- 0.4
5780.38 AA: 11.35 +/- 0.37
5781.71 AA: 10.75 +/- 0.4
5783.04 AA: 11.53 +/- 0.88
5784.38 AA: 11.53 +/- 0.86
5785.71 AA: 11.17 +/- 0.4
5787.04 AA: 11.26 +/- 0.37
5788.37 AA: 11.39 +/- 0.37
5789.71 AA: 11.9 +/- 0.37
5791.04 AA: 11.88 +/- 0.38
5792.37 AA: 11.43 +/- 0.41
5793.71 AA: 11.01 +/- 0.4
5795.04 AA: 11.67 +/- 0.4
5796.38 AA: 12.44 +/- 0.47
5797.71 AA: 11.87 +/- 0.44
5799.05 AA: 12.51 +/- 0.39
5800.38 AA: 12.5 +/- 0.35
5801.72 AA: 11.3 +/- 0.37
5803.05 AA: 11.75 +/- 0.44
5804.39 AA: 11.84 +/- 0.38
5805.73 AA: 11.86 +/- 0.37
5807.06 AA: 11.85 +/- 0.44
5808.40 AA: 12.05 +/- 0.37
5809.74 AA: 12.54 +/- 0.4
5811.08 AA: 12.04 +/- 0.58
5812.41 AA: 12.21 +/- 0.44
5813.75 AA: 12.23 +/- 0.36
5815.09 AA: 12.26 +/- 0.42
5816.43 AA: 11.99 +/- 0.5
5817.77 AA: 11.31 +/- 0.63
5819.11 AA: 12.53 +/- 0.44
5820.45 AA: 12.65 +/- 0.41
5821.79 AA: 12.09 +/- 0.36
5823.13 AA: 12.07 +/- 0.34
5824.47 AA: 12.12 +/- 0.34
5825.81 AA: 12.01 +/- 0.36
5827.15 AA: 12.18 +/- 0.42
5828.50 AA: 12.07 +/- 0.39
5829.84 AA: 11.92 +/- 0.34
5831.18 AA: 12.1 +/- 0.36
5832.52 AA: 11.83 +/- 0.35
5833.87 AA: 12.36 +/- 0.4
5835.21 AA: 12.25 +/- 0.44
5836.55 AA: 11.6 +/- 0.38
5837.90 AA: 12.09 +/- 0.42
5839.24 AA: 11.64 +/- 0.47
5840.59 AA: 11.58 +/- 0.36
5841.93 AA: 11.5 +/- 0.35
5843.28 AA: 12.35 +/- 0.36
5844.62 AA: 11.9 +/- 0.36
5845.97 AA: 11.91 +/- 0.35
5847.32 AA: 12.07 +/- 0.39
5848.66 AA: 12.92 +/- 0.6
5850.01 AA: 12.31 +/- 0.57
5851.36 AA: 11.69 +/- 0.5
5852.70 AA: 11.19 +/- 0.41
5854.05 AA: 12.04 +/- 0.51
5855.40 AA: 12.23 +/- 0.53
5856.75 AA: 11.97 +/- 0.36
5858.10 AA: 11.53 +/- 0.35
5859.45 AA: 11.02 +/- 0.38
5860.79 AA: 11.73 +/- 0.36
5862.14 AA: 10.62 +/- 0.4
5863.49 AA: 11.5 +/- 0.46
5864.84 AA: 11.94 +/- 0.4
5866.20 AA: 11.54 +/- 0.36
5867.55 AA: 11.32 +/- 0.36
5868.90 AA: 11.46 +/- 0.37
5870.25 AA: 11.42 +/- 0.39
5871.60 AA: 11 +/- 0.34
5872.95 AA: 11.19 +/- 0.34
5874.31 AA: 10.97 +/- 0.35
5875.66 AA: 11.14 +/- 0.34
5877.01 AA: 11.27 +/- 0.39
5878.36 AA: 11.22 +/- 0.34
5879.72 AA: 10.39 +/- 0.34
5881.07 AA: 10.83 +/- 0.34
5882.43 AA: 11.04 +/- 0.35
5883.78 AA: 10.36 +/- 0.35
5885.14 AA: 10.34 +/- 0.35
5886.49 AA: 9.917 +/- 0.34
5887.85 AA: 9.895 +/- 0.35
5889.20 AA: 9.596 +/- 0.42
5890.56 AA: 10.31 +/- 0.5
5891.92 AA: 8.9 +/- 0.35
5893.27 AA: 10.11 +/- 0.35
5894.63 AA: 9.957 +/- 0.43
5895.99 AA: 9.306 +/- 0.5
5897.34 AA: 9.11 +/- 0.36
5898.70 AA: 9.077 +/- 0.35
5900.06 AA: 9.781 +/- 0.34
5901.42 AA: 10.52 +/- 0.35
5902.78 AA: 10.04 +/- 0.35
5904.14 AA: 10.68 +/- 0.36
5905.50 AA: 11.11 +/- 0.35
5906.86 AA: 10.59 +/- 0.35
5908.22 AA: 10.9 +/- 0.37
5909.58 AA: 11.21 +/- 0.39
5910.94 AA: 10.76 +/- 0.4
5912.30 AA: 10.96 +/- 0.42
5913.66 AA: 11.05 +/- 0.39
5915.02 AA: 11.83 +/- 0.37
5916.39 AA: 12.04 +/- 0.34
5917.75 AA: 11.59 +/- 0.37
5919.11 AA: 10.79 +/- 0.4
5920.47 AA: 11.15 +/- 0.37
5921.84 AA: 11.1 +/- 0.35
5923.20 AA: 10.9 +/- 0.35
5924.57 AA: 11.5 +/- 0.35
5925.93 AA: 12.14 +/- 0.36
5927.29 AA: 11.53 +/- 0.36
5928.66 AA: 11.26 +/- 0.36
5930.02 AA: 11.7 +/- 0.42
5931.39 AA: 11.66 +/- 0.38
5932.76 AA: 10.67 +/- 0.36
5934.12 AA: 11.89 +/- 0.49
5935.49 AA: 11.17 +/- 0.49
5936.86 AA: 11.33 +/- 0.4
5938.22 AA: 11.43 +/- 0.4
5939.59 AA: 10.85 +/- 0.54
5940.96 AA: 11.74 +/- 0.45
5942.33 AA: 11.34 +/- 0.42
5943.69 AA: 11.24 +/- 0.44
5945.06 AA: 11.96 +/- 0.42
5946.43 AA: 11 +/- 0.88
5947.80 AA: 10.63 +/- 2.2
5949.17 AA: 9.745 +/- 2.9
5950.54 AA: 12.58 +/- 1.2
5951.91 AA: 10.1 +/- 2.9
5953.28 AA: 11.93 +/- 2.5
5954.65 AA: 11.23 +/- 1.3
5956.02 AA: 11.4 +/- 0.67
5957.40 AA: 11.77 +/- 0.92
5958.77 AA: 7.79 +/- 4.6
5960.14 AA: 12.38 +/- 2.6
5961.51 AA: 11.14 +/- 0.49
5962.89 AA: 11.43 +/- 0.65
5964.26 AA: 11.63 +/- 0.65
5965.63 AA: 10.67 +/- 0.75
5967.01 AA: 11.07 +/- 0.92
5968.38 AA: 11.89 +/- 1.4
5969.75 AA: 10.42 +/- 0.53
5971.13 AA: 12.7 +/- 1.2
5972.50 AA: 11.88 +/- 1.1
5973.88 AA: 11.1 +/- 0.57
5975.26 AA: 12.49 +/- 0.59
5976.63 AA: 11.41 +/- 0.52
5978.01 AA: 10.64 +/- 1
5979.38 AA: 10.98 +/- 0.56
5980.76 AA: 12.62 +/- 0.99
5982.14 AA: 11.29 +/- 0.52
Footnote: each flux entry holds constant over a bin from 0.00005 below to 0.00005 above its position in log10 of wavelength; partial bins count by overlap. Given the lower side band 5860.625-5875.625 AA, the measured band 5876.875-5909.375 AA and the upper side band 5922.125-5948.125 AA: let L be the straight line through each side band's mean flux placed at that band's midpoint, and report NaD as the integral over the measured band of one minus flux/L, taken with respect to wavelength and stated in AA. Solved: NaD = 3.2 AA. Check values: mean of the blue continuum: 11.3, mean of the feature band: 10.2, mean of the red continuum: 11.4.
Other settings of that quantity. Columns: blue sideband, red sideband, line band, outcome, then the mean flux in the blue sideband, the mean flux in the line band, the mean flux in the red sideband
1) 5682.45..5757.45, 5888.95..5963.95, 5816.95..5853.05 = -2.9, 11.4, 12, 10.9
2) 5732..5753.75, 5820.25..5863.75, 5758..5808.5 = 0.9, 11.7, 11.6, 11.9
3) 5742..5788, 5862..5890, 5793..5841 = -3.5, 11.4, 12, 10.9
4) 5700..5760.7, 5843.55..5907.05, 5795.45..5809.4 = -1.0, 11.4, 12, 10.9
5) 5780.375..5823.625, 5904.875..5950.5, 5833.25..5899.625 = 2.4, 11.8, 11.1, 11.3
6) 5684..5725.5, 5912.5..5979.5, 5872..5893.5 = 1.5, 11.2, 10.5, 11.3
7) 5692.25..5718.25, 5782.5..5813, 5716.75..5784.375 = -0.9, 11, 11.6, 11.8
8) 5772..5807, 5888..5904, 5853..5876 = -2.6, 11.6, 11.4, 9.74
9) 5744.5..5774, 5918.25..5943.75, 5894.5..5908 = 1.6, 11.5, 10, 11.3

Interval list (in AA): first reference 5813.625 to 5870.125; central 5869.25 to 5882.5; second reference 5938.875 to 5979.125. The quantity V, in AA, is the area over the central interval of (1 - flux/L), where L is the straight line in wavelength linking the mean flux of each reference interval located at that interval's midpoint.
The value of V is 0.7 AA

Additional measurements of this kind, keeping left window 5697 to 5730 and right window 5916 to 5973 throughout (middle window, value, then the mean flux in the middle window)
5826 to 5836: -0.7 AA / 12.1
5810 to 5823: -1.0 AA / 12.2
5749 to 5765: -0.4 AA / 11.5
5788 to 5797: -0.3 AA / 11.7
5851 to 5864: -0.3 AA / 11.6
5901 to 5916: 0.5 AA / 10.9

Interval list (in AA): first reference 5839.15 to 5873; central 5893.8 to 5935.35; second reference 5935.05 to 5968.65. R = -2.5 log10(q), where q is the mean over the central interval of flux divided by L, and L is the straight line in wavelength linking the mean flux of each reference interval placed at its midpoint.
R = 0.05 mag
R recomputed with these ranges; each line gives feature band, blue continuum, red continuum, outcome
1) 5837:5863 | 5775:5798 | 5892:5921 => -0.08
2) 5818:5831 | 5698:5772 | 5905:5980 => -0.07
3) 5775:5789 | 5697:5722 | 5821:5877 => 0.02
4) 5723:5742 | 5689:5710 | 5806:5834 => -0.05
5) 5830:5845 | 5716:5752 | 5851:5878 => -0.04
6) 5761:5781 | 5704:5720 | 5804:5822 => 0.02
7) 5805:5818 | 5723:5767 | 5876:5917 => -0.09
